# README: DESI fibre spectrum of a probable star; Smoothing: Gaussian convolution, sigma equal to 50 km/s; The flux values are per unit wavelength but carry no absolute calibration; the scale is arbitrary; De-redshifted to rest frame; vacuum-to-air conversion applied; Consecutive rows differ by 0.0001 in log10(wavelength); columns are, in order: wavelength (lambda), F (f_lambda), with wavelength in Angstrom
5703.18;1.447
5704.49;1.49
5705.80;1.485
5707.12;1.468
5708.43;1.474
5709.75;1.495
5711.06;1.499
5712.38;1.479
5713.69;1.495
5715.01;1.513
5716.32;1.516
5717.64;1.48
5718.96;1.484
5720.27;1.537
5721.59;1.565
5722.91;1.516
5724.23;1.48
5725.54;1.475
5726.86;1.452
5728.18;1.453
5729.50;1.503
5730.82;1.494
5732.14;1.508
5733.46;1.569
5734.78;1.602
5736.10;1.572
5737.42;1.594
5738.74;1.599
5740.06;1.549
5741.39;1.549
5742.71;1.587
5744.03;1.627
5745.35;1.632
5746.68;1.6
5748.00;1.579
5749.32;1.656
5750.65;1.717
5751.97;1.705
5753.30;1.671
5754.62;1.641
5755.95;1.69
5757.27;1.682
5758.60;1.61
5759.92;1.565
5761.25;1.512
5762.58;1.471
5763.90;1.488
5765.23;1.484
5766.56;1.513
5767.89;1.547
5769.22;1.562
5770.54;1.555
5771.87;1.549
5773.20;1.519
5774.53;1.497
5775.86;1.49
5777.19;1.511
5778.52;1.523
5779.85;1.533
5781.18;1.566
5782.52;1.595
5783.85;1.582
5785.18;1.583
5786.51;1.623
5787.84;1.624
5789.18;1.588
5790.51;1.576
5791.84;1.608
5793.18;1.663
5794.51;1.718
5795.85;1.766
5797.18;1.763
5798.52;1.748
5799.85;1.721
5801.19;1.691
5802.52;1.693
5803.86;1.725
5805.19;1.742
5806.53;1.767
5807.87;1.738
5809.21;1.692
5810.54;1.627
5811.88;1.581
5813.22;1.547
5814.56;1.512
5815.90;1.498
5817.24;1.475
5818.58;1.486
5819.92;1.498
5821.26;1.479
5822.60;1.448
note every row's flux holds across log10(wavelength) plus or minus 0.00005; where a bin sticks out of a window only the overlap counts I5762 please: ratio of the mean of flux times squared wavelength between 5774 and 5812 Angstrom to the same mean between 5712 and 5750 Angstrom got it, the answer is 1.09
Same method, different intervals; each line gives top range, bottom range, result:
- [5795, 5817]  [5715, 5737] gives 1.14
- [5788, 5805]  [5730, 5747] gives 1.09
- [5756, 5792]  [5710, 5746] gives 1.03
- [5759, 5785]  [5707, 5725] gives 1.04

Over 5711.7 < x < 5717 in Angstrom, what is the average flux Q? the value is 1.5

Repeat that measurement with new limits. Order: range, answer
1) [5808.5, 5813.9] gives 1.61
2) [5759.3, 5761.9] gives 1.54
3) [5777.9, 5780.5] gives 1.53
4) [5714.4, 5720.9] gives 1.51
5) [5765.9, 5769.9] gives 1.54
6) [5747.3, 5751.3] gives 1.65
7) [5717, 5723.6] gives 1.52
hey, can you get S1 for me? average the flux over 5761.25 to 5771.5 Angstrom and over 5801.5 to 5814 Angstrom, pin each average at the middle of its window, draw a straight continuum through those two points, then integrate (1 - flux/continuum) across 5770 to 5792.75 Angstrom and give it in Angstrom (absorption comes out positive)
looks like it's 0.2 Angstrom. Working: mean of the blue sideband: 1.52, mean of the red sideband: 1.68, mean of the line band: 1.56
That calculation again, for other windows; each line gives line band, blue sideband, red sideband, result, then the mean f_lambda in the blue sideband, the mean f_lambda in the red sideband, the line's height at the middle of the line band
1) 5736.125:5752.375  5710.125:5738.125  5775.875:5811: -0.62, 1.51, 1.65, 1.55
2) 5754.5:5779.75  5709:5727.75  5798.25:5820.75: 0.36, 1.5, 1.63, 1.57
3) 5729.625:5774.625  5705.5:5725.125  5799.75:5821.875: -1.06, 1.5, 1.61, 1.54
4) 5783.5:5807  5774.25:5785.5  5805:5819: -1.59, 1.54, 1.6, 1.57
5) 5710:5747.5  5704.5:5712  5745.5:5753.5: 0.80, 1.48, 1.65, 1.57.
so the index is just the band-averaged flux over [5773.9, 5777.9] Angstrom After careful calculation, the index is 1.5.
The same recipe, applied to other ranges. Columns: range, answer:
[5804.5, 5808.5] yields 1.75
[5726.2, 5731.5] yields 1.47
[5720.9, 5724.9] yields 1.52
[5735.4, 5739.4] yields 1.59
